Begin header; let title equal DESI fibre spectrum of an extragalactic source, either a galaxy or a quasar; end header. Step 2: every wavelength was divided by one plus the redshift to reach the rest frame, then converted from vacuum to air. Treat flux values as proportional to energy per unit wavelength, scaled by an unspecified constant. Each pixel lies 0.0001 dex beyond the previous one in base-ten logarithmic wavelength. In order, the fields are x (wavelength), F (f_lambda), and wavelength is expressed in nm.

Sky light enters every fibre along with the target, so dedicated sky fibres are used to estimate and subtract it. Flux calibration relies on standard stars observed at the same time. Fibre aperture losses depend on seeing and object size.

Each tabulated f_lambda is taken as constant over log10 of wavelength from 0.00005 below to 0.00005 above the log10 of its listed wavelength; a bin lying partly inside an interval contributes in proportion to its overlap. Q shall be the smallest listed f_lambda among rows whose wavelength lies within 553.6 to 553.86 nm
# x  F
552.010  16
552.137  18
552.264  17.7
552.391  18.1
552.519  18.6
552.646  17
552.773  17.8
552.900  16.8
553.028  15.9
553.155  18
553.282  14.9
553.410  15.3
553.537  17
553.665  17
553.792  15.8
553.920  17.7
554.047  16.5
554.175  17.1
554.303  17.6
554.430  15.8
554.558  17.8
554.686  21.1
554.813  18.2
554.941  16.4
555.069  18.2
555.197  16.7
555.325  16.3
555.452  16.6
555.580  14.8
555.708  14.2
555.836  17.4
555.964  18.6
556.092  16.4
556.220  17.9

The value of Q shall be 15.8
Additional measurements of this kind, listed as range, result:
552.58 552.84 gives 17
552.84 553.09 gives 15.9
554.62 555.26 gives 16.4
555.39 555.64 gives 14.8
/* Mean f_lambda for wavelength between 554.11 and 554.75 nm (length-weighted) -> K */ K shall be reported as 17.9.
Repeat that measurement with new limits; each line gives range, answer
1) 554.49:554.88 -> 19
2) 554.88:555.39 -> 16.9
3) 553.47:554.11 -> 16.8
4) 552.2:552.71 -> 17.9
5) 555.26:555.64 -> 15.9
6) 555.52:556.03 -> 16.3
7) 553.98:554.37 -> 17.1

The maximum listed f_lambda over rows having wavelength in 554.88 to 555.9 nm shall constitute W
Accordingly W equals 18.2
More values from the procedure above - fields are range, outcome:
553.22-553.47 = 15.3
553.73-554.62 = 17.8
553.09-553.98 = 18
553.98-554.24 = 17.1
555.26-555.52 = 16.6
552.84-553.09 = 16.8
